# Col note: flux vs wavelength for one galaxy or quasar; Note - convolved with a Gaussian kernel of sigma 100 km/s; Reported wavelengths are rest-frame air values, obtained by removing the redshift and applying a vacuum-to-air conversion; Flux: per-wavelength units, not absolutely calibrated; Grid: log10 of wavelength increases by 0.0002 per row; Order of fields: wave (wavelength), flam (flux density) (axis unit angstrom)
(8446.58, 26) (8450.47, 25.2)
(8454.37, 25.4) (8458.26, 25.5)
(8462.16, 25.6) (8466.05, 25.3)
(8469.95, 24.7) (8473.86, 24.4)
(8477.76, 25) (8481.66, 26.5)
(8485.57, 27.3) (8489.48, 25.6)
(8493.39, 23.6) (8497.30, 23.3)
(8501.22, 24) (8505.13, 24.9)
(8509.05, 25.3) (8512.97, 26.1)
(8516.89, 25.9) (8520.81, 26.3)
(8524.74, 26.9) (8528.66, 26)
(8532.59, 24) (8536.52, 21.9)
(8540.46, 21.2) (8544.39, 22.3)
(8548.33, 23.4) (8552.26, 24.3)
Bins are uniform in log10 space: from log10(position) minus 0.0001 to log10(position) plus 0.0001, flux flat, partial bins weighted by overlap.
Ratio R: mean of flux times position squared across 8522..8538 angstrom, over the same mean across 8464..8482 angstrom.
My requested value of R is 1.0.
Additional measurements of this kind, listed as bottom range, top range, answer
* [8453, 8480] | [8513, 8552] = 0.98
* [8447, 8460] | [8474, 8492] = 1.02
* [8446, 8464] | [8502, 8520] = 1.01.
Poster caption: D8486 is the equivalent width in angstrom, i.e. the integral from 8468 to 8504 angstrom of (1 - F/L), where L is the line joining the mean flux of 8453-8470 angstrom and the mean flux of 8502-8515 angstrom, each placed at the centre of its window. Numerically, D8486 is 0.6 angstrom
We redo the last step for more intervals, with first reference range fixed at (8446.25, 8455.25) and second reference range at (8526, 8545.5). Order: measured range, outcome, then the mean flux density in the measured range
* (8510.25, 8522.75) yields -1.21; 26.1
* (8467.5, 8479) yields 0.07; 24.7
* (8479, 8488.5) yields -0.78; 26.6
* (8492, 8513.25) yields -0.30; 24.4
